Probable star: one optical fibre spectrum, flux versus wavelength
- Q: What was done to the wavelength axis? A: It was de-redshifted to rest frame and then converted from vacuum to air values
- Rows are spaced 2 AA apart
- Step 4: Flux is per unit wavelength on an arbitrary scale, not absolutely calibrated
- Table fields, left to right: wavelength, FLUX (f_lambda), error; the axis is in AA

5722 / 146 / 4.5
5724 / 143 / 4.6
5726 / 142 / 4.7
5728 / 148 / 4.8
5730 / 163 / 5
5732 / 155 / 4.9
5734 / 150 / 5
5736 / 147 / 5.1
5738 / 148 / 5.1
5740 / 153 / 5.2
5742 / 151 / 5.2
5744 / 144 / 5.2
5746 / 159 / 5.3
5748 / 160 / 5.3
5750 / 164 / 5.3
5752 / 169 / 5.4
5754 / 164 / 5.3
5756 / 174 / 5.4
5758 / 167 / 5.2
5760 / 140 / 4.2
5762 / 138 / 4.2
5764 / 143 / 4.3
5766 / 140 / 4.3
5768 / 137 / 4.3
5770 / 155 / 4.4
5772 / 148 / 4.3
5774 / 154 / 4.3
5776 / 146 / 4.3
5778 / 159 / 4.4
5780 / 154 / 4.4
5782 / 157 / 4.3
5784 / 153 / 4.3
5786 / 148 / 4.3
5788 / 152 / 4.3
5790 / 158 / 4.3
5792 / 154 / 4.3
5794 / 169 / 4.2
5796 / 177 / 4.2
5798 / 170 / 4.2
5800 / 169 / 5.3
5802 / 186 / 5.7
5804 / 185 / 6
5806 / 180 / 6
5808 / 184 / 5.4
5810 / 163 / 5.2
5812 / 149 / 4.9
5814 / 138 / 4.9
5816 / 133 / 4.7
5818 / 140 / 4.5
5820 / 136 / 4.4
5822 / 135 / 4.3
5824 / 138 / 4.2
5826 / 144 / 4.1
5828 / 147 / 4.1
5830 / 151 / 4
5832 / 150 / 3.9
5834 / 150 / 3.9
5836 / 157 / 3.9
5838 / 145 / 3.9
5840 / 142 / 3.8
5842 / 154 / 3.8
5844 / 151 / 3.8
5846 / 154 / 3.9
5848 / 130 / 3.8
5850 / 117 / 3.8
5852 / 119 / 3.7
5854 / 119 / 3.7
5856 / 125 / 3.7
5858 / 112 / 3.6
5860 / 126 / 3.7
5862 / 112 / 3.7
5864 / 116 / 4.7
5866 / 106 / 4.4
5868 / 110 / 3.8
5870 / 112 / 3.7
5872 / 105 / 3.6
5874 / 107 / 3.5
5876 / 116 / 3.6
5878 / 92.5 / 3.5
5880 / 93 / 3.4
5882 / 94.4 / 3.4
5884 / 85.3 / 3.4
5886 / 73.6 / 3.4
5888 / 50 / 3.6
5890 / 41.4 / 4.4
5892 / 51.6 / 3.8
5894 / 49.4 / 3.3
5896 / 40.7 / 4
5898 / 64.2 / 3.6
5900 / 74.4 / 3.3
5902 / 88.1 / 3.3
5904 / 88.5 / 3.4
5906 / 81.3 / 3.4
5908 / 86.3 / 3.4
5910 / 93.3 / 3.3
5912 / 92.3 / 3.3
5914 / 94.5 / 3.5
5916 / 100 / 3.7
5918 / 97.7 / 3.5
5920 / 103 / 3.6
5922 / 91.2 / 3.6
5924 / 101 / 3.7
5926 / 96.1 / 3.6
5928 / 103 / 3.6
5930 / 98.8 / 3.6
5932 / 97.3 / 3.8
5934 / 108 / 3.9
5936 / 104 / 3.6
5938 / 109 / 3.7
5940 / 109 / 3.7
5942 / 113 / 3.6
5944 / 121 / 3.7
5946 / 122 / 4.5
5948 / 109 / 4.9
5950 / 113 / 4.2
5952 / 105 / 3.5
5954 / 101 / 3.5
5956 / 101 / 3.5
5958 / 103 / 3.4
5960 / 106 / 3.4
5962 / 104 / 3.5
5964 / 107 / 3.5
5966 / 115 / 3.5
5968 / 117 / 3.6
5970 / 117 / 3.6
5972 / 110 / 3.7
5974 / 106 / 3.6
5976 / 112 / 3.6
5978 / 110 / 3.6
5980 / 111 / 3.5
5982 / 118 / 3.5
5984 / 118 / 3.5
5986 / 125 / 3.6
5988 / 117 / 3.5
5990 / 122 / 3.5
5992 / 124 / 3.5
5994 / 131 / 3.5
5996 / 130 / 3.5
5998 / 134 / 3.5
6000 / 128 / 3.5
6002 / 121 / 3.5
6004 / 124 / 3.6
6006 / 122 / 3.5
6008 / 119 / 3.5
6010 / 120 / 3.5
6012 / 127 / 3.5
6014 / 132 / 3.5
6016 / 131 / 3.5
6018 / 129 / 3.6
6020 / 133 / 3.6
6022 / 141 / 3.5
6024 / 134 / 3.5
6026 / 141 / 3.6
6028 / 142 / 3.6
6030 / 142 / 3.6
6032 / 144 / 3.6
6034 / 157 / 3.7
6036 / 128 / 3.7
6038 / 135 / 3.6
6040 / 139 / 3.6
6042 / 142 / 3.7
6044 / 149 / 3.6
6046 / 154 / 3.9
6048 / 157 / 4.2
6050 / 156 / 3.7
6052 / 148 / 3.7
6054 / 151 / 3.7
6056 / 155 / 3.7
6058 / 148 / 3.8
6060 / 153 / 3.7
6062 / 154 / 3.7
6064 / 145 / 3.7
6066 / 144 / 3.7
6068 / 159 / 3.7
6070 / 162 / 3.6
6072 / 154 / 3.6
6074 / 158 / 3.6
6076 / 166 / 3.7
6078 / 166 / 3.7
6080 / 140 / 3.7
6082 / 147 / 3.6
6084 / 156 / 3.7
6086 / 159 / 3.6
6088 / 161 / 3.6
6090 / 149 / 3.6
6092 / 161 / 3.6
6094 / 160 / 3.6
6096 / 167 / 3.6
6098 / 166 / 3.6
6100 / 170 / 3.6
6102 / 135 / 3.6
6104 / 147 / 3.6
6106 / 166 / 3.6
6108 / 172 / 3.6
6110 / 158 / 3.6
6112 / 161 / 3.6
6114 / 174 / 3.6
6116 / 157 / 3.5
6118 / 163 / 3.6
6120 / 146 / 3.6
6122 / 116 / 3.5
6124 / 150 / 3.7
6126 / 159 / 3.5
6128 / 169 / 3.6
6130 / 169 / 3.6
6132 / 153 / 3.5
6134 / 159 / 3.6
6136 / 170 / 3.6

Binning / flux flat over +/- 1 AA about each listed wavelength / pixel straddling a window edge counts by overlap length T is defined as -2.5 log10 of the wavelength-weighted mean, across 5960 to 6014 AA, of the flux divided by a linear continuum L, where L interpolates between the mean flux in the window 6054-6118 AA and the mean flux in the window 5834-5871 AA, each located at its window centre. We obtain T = 0.22 mag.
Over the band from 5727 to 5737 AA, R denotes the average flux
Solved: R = 153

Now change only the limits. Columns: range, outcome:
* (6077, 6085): 152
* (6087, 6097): 160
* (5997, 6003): 128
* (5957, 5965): 105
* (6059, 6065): 151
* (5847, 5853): 122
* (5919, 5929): 98.9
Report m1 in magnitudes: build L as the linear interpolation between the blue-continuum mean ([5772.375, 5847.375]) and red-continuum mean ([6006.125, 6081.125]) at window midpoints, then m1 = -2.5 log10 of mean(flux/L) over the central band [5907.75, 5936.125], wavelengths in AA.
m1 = 0.46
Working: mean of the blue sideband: 155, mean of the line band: 97.9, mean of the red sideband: 144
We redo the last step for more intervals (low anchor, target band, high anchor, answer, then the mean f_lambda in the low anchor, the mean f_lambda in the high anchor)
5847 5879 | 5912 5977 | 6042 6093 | 0.22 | 114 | 154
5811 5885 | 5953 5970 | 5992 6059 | 0.24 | 127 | 137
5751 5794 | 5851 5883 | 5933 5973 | 0.18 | 153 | 110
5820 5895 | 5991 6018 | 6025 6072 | 0.12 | 116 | 148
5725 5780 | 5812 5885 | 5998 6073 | 0.17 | 153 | 141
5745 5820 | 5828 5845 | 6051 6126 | 0.05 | 157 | 155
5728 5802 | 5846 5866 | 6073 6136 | 0.28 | 156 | 158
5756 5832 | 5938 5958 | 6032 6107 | 0.36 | 154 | 153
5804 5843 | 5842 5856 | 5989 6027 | 0.11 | 150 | 129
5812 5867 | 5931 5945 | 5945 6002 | 0.11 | 135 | 115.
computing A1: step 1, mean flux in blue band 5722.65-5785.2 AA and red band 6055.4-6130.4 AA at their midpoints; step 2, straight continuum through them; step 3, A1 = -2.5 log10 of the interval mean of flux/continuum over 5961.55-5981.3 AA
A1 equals 0.36 mag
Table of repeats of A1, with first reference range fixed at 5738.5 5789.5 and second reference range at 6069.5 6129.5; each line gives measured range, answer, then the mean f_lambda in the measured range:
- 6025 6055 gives 0.078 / 146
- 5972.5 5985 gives 0.354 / 112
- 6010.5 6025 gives 0.183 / 132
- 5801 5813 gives -0.138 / 174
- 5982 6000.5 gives 0.240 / 125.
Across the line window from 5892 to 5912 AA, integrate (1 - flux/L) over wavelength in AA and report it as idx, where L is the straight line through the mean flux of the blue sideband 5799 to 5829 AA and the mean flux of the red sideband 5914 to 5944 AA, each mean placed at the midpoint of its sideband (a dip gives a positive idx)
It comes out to 7.1 AA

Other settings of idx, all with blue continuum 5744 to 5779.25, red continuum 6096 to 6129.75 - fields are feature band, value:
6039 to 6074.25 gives 1.21 AA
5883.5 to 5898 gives 9.30 AA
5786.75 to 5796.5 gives -0.44 AA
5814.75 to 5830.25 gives 1.44 AA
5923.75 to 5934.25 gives 3.73 AA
